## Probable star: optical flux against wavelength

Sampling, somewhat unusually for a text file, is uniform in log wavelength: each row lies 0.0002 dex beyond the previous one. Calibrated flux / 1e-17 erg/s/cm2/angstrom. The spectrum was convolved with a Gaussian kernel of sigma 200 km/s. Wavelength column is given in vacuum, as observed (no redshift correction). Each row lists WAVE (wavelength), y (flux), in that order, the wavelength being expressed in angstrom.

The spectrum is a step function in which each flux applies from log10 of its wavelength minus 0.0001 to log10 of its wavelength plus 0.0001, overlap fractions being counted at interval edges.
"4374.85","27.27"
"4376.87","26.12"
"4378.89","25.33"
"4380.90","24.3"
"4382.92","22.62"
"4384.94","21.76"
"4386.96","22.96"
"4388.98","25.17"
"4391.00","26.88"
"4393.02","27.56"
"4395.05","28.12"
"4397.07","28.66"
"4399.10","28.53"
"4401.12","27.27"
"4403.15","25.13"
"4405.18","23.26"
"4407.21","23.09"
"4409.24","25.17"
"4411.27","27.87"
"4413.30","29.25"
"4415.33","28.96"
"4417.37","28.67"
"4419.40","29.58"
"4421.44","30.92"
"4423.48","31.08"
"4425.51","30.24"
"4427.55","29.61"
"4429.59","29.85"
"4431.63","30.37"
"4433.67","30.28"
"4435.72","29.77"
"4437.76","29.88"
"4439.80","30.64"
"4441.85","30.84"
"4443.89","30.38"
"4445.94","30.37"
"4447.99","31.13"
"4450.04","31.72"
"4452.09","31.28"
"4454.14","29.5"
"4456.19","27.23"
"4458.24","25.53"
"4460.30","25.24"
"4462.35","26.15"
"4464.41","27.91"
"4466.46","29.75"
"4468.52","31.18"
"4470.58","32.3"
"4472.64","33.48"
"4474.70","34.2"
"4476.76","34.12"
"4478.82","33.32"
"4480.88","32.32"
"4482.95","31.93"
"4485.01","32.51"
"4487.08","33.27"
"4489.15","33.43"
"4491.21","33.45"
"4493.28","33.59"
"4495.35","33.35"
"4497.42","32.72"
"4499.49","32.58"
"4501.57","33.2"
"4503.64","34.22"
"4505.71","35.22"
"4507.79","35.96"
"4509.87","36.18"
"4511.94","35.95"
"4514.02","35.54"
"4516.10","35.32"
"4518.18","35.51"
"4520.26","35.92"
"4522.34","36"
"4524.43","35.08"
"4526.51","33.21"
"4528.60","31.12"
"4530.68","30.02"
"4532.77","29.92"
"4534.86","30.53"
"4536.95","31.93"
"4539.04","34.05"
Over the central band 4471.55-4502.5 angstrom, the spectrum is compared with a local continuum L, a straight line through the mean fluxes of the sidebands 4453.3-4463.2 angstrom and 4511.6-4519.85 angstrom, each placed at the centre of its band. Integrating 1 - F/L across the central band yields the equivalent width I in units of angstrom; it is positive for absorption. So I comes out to -2.1 angstrom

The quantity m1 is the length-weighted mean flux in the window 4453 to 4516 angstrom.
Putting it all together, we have 32.2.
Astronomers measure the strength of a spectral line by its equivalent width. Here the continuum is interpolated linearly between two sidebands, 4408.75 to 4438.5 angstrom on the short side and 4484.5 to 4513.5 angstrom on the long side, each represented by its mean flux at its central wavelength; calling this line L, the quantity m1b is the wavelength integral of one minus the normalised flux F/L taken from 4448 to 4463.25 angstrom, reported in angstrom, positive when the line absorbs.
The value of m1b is 1.5 angstrom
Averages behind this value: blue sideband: 29.5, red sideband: 34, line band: 28.3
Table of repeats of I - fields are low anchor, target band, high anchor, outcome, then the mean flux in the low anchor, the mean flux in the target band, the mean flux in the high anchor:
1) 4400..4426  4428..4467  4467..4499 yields 1.13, 27.7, 29.4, 33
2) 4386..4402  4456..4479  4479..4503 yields 1.11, 26.9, 30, 33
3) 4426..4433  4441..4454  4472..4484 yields 0.14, 30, 30.9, 33.2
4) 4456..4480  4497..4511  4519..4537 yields -1.19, 30.2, 34.4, 32.7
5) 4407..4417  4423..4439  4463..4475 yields -0.87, 27.3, 30.1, 31.1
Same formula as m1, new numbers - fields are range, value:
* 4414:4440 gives 30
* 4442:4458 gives 30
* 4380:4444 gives 27.7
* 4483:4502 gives 33.1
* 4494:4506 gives 33.5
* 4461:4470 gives 28.8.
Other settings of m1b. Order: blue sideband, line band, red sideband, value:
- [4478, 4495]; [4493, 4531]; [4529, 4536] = -3.5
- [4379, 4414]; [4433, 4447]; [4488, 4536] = -0.8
